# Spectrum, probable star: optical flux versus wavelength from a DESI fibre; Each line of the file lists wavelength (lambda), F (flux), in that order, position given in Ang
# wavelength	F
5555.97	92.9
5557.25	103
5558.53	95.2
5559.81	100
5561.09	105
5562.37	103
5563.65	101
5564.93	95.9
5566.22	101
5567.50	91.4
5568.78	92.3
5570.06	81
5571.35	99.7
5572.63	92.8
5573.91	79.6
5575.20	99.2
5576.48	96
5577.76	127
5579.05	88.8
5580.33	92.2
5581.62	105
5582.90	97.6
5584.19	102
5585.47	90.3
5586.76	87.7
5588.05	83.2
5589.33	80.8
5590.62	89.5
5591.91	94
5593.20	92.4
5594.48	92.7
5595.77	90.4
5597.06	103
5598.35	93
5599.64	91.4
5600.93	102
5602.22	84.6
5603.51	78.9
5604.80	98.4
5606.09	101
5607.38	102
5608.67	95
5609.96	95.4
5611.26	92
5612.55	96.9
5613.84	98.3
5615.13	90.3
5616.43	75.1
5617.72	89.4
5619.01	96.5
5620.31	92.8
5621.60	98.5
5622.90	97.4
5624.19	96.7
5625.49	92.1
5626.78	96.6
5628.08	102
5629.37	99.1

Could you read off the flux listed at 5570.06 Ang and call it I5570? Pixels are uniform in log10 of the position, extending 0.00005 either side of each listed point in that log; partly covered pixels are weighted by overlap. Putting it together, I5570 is 81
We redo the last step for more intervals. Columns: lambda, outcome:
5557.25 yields 103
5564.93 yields 95.9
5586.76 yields 87.7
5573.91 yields 79.6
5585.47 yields 90.3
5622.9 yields 97.4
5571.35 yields 99.7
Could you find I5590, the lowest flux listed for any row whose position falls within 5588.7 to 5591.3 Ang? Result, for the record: 80.8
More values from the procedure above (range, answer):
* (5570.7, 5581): 79.6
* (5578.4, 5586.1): 88.8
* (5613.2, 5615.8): 90.3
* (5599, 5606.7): 78.9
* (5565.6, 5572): 81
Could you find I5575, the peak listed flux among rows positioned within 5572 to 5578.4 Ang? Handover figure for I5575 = 127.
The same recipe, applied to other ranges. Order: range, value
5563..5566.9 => 101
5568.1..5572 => 99.7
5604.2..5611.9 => 102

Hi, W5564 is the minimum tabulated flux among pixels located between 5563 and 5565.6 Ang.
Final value 95.9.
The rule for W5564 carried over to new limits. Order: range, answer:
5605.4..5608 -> 101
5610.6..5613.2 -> 92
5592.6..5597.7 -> 90.4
